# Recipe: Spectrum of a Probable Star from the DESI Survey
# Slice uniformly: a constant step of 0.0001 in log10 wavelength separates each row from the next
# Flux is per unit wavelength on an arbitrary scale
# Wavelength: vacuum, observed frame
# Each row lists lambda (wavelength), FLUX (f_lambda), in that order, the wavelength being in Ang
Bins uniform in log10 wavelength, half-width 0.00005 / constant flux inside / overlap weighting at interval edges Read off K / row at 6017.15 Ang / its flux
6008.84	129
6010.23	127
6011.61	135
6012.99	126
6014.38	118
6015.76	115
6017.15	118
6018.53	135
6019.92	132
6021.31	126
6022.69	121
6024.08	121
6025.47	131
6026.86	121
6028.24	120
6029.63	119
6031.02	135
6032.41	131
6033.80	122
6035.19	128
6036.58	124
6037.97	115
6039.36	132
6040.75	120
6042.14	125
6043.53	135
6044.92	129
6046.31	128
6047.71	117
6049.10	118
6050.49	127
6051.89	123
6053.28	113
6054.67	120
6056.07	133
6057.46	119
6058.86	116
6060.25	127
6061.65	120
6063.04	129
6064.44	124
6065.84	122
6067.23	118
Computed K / 118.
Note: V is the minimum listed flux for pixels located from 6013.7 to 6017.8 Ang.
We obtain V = 115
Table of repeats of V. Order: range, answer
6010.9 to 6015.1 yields 118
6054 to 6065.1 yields 116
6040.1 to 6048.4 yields 117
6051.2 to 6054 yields 113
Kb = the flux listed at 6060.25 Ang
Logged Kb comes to 127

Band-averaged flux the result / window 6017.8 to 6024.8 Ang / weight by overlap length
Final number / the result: 127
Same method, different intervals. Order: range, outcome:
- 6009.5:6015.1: 126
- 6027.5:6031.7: 125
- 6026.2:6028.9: 121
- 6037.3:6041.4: 122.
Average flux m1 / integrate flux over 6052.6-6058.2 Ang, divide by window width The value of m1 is 121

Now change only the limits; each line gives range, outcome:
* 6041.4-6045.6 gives 130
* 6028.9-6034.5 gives 127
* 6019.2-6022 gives 129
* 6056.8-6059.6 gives 118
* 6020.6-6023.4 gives 124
